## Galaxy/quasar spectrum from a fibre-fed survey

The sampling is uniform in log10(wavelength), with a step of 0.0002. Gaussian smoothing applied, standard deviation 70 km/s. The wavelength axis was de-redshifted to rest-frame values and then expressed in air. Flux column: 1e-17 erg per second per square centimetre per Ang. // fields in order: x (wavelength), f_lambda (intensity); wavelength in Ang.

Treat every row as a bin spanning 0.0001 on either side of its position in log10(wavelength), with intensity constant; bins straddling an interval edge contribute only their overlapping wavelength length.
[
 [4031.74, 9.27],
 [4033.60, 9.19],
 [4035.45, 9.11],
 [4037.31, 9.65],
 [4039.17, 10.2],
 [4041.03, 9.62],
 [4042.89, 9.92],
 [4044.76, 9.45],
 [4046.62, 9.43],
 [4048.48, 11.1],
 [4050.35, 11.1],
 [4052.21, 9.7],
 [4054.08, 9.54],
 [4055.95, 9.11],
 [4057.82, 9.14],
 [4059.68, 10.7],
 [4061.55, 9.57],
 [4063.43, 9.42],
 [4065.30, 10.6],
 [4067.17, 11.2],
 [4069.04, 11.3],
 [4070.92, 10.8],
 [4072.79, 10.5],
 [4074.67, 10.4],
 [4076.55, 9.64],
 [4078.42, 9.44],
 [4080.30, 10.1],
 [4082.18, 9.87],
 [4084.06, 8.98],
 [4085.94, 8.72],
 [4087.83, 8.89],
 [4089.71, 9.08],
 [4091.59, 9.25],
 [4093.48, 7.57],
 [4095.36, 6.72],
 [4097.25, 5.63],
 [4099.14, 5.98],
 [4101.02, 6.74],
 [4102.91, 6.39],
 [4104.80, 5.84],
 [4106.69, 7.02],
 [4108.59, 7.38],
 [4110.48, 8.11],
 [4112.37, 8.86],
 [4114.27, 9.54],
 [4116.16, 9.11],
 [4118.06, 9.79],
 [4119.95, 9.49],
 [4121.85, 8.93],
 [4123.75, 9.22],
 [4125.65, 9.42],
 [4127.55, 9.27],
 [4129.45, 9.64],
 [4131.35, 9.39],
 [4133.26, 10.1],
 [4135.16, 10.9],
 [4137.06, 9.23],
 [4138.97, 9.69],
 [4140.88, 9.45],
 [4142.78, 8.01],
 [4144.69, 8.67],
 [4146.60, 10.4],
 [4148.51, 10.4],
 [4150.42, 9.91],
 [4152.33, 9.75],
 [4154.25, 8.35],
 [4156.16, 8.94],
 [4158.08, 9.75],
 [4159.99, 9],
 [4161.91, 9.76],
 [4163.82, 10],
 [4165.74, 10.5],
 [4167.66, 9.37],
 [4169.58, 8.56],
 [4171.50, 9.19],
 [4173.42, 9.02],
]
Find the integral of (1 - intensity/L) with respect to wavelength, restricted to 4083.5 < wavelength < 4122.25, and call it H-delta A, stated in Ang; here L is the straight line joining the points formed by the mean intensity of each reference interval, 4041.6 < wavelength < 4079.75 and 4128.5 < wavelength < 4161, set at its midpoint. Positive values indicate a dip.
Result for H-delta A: 7.2 Ang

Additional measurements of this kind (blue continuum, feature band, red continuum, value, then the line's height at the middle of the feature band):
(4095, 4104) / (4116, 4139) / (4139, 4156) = -4.30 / 8.07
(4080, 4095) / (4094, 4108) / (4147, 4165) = 4.11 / 9.05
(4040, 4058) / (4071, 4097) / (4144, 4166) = 1.70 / 9.76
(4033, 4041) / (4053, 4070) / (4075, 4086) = -0.87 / 9.57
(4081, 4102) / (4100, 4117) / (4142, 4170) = 1.47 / 8.36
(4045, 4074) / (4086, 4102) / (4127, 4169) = 3.87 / 9.95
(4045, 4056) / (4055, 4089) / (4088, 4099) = -4.24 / 8.82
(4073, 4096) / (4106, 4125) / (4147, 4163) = 1.07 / 9.3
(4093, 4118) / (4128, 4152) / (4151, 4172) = -2.87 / 8.62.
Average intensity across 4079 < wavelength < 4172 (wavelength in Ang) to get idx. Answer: 8.88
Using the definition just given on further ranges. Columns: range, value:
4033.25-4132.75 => 9.15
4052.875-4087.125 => 9.93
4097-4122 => 7.8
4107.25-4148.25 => 9.27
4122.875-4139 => 9.65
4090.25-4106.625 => 6.84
